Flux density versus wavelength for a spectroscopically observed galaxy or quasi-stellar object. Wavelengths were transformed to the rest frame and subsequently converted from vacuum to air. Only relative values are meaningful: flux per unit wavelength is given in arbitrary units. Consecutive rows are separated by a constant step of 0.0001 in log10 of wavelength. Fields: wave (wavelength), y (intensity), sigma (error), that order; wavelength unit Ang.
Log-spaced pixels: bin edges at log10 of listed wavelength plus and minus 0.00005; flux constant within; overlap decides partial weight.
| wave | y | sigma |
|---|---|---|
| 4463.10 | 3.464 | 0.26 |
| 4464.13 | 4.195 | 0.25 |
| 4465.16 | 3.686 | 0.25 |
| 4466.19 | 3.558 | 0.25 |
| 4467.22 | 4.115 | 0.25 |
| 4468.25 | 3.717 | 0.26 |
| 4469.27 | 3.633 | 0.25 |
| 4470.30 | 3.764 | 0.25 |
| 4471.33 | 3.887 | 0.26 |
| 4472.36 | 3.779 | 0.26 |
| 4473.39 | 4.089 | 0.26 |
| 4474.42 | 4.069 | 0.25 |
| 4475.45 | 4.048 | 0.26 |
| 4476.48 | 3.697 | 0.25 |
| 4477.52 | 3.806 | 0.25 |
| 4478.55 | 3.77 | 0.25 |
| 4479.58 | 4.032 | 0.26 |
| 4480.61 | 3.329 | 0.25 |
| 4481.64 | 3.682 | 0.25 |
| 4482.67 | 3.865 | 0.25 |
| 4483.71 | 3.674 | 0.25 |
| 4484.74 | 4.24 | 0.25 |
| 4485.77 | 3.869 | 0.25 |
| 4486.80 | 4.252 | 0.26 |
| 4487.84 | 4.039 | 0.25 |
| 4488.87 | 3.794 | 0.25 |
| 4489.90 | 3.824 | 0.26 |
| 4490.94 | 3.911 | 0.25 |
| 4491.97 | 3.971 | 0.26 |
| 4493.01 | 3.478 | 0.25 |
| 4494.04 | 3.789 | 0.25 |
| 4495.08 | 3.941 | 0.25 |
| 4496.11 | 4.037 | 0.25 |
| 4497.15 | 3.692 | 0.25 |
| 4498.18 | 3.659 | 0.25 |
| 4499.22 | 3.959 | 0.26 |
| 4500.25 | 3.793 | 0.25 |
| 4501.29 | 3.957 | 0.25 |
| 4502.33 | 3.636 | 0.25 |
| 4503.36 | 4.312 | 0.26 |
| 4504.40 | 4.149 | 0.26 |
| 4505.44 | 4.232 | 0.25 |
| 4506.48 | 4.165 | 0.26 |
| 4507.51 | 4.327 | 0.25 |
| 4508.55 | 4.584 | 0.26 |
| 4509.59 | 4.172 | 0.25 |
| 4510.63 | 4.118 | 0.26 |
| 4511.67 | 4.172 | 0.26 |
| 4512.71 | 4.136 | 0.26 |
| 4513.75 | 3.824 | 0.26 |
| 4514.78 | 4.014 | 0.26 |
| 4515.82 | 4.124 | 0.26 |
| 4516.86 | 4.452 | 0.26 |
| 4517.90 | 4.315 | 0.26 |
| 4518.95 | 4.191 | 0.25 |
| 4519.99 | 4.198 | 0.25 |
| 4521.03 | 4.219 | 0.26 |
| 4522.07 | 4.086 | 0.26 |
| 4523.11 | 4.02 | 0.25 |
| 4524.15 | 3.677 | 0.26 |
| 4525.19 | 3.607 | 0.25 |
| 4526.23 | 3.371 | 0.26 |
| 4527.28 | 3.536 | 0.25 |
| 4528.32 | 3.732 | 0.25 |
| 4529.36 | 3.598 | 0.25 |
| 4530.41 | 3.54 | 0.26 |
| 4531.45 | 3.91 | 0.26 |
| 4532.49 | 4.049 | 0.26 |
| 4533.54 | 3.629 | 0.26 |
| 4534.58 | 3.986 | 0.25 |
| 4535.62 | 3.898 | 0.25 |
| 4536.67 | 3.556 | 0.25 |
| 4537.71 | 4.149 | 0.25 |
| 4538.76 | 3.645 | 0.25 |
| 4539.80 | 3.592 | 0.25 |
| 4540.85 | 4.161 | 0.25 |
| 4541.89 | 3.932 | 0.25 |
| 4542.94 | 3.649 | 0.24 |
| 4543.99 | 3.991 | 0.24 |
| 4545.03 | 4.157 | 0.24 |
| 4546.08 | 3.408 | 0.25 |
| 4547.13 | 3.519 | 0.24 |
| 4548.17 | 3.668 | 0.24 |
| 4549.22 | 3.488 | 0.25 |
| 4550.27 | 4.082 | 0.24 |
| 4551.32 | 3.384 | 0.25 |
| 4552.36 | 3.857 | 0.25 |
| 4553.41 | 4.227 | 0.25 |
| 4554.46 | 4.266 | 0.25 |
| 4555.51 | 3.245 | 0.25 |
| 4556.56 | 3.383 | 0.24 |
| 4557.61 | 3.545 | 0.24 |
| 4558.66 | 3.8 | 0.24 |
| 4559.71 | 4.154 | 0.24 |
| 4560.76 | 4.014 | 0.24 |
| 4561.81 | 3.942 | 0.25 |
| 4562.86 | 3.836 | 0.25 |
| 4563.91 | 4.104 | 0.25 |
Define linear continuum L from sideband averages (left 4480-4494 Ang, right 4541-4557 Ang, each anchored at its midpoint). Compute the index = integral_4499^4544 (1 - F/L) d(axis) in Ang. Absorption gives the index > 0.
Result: -1.9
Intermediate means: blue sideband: 3.84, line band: 3.96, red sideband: 3.76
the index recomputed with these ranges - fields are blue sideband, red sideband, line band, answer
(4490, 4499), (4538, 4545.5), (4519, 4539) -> 0.21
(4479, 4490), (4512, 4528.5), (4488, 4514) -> -0.43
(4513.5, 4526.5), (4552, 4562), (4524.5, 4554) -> 1.24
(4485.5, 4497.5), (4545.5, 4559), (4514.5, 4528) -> -0.69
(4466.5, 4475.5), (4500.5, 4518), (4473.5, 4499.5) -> 0.86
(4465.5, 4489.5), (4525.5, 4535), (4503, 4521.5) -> -2.23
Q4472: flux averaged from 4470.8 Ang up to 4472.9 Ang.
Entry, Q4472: 3.83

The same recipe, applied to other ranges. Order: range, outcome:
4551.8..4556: 3.9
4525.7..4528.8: 3.54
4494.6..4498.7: 3.84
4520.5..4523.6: 4.11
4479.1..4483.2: 3.72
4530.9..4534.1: 3.87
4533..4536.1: 3.84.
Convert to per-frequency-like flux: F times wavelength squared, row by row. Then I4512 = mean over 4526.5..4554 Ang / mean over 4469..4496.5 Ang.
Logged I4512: 1.00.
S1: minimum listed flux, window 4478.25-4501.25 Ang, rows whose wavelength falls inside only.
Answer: 3.329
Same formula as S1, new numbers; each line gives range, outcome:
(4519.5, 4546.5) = 3.371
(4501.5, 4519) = 3.636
